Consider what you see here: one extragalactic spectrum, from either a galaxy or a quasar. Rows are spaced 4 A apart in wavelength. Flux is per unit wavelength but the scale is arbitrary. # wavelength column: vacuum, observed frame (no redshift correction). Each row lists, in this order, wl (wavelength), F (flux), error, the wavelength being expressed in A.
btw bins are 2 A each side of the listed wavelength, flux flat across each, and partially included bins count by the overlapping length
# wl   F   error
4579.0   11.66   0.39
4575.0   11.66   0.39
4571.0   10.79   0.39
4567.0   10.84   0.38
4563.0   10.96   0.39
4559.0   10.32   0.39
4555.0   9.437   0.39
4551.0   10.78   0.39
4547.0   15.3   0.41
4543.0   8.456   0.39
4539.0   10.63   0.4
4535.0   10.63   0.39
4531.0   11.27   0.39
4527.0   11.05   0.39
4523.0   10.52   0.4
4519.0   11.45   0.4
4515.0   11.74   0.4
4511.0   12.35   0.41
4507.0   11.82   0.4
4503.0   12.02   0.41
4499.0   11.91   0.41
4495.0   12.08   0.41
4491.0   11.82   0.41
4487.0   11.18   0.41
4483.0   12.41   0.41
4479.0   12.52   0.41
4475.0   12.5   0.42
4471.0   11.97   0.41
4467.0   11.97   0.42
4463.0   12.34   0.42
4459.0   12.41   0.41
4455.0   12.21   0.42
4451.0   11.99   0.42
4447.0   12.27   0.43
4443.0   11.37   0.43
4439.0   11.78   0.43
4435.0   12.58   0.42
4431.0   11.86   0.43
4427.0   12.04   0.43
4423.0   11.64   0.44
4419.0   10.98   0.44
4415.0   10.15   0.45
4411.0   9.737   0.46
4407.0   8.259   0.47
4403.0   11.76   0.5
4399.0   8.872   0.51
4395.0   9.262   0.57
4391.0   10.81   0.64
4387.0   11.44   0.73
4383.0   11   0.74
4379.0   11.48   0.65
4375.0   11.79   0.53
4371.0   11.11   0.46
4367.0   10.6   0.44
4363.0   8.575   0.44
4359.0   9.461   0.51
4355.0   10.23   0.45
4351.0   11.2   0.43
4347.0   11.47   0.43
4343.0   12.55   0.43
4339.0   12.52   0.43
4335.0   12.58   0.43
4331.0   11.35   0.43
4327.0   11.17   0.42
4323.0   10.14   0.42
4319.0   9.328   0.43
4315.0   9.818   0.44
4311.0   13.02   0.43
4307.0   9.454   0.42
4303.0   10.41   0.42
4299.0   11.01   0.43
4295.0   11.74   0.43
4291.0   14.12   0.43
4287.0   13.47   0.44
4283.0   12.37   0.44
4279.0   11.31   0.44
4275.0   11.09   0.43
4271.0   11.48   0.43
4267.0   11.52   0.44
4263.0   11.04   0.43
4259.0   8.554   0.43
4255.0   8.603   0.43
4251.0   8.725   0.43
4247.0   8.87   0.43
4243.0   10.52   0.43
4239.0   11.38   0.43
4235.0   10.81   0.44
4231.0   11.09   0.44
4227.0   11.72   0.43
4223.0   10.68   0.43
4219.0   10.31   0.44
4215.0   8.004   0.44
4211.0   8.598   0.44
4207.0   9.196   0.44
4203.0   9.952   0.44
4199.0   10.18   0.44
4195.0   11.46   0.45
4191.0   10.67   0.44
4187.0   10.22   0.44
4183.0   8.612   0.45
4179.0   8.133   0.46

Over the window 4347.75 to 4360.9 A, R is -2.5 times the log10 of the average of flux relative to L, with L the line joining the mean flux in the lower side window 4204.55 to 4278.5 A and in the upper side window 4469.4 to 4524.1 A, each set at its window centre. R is 0.05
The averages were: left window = 10.1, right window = 11.9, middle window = 10.4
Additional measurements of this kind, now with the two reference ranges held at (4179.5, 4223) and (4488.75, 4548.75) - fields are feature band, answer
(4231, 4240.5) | -0.12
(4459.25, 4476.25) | -0.09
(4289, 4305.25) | -0.15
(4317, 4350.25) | -0.09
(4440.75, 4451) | -0.07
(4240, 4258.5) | 0.08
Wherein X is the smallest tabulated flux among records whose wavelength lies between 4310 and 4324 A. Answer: 9.328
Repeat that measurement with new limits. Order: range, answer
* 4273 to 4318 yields 9.454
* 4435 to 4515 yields 11.18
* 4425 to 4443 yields 11.37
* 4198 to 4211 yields 8.598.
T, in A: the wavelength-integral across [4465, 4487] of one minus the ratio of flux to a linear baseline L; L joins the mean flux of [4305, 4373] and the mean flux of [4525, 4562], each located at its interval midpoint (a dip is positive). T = -2.6 A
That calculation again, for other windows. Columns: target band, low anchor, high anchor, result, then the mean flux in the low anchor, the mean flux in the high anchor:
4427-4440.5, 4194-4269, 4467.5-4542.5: -1.1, 10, 11.6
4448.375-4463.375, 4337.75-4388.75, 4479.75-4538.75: -1.1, 11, 11.6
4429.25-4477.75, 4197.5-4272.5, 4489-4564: -5.0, 10.1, 11.3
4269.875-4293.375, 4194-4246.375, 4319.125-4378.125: -3.8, 10.2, 11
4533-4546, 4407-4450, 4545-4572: 1.1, 11.3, 11.2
